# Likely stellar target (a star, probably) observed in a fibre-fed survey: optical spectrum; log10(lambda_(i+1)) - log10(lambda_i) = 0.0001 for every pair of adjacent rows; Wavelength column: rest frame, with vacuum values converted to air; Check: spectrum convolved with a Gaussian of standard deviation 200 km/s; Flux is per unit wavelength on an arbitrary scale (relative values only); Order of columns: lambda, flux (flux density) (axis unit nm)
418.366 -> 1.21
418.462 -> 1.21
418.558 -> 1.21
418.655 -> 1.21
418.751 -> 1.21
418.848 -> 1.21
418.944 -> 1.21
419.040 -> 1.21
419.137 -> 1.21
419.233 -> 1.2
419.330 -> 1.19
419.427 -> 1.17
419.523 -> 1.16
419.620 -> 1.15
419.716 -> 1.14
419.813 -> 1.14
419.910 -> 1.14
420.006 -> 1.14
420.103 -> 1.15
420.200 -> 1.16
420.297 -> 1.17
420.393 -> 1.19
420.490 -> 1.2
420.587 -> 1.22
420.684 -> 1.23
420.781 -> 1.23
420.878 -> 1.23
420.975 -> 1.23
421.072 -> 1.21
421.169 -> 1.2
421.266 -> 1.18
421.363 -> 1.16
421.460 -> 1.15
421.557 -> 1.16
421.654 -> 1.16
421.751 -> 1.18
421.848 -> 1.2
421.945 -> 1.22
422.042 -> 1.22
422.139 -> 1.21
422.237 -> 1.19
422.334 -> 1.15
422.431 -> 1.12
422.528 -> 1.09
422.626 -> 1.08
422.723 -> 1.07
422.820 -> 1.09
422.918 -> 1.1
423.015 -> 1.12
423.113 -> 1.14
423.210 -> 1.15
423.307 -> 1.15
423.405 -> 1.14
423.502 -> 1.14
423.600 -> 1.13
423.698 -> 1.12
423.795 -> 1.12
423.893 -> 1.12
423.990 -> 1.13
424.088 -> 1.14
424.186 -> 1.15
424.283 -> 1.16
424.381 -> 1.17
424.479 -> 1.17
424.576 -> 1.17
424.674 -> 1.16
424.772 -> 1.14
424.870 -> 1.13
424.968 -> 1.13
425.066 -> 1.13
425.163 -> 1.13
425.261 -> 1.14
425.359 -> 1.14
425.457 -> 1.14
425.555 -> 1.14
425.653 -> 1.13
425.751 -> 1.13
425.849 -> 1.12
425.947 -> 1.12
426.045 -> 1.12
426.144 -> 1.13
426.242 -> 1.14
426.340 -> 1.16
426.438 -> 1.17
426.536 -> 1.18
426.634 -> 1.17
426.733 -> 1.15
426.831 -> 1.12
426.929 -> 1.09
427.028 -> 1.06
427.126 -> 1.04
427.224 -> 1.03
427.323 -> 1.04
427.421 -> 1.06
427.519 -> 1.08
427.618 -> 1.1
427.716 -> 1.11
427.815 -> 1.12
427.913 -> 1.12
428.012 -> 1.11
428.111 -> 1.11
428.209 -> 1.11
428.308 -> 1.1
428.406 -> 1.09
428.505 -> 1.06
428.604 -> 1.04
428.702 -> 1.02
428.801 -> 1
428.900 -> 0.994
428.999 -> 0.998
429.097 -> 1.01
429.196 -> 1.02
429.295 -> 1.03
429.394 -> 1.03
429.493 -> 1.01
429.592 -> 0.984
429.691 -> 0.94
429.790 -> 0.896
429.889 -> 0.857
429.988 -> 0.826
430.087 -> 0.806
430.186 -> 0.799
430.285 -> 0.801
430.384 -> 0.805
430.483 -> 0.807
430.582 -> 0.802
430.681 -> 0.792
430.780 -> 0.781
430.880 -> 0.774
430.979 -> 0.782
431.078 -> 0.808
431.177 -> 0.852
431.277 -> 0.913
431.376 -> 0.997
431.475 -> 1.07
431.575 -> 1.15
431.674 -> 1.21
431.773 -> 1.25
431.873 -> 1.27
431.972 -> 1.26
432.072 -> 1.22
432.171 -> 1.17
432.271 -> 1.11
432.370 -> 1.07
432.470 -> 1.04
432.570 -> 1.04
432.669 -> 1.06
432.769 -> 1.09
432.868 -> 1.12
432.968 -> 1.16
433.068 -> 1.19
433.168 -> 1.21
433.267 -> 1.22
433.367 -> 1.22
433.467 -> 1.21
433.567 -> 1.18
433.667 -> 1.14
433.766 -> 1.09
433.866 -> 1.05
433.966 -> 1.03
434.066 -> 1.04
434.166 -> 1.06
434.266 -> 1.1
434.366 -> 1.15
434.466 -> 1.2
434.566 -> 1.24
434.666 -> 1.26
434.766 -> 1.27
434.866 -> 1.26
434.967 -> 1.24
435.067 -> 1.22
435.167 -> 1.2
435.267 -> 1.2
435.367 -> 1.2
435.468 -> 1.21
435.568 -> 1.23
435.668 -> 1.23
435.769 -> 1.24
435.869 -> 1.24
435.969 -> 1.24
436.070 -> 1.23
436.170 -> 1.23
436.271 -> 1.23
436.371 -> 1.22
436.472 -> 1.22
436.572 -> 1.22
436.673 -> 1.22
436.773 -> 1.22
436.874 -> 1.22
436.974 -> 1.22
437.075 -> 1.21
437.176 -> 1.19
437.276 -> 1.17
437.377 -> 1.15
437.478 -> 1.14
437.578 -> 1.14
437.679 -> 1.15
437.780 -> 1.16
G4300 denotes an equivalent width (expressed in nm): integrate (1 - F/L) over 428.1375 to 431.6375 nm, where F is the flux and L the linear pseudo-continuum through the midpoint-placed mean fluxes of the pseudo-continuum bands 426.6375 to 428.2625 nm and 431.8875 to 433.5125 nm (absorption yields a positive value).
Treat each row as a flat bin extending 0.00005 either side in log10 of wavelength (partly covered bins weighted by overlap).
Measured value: 0.57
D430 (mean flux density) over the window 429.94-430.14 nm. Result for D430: 0.816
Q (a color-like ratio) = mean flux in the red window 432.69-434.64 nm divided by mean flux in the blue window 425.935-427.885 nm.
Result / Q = 1.03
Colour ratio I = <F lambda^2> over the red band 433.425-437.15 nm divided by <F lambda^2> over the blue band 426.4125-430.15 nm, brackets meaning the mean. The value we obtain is 1.18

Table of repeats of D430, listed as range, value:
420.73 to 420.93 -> 1.23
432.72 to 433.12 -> 1.14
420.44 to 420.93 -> 1.22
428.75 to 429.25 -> 1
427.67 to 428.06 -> 1.11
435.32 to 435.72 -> 1.22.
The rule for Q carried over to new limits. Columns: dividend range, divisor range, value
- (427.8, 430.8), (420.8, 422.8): 0.82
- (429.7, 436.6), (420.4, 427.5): 0.95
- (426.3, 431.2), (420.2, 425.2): 0.86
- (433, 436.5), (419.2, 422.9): 1.02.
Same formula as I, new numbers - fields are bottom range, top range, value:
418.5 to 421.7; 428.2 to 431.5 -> 0.82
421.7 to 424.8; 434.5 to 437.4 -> 1.13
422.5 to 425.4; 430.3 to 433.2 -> 0.94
